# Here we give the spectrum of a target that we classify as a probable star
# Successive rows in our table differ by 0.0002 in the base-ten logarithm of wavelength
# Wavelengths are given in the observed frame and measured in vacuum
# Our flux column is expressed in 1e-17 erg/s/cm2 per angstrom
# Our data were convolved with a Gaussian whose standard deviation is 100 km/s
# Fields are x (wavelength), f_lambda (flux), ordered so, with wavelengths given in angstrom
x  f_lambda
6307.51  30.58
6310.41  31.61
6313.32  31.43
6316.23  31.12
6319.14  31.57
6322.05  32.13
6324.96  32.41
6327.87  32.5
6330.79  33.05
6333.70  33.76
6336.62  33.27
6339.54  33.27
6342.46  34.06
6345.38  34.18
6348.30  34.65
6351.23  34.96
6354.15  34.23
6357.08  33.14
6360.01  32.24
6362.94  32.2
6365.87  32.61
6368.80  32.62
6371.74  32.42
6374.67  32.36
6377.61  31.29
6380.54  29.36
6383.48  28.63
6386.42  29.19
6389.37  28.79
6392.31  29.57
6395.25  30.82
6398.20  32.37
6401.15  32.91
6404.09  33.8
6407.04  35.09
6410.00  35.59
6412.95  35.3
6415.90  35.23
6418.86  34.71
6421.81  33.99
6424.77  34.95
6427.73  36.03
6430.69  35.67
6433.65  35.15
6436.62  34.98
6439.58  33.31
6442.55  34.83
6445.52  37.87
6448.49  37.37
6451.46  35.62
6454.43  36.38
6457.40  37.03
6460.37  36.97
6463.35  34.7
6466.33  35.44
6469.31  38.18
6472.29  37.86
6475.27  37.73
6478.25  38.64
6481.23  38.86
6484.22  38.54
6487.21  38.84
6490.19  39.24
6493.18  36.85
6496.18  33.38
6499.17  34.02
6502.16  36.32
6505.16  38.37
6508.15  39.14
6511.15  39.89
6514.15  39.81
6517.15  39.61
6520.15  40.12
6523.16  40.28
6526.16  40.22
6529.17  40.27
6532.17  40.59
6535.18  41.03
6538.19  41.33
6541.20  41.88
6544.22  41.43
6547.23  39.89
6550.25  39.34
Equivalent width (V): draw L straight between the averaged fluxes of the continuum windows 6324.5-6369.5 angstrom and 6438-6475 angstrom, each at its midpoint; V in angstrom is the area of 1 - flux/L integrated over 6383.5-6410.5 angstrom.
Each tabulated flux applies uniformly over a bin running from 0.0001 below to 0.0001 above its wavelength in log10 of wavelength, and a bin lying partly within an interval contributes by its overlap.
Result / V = 2.4 angstrom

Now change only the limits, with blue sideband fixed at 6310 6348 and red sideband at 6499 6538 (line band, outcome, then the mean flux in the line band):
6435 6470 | 1.1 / 36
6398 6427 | 1.0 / 34.5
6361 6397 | 3.8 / 30.9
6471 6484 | -0.1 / 38.3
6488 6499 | 0.6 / 36.3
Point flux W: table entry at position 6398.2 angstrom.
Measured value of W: 32.37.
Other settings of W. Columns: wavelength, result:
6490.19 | 39.24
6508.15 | 39.14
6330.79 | 33.05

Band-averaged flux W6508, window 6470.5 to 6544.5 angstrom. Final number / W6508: 38.9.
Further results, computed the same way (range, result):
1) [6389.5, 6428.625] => 33.7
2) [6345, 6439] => 33.1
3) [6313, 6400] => 32.1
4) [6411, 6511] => 36.5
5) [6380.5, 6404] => 30.5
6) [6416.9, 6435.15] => 35.1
